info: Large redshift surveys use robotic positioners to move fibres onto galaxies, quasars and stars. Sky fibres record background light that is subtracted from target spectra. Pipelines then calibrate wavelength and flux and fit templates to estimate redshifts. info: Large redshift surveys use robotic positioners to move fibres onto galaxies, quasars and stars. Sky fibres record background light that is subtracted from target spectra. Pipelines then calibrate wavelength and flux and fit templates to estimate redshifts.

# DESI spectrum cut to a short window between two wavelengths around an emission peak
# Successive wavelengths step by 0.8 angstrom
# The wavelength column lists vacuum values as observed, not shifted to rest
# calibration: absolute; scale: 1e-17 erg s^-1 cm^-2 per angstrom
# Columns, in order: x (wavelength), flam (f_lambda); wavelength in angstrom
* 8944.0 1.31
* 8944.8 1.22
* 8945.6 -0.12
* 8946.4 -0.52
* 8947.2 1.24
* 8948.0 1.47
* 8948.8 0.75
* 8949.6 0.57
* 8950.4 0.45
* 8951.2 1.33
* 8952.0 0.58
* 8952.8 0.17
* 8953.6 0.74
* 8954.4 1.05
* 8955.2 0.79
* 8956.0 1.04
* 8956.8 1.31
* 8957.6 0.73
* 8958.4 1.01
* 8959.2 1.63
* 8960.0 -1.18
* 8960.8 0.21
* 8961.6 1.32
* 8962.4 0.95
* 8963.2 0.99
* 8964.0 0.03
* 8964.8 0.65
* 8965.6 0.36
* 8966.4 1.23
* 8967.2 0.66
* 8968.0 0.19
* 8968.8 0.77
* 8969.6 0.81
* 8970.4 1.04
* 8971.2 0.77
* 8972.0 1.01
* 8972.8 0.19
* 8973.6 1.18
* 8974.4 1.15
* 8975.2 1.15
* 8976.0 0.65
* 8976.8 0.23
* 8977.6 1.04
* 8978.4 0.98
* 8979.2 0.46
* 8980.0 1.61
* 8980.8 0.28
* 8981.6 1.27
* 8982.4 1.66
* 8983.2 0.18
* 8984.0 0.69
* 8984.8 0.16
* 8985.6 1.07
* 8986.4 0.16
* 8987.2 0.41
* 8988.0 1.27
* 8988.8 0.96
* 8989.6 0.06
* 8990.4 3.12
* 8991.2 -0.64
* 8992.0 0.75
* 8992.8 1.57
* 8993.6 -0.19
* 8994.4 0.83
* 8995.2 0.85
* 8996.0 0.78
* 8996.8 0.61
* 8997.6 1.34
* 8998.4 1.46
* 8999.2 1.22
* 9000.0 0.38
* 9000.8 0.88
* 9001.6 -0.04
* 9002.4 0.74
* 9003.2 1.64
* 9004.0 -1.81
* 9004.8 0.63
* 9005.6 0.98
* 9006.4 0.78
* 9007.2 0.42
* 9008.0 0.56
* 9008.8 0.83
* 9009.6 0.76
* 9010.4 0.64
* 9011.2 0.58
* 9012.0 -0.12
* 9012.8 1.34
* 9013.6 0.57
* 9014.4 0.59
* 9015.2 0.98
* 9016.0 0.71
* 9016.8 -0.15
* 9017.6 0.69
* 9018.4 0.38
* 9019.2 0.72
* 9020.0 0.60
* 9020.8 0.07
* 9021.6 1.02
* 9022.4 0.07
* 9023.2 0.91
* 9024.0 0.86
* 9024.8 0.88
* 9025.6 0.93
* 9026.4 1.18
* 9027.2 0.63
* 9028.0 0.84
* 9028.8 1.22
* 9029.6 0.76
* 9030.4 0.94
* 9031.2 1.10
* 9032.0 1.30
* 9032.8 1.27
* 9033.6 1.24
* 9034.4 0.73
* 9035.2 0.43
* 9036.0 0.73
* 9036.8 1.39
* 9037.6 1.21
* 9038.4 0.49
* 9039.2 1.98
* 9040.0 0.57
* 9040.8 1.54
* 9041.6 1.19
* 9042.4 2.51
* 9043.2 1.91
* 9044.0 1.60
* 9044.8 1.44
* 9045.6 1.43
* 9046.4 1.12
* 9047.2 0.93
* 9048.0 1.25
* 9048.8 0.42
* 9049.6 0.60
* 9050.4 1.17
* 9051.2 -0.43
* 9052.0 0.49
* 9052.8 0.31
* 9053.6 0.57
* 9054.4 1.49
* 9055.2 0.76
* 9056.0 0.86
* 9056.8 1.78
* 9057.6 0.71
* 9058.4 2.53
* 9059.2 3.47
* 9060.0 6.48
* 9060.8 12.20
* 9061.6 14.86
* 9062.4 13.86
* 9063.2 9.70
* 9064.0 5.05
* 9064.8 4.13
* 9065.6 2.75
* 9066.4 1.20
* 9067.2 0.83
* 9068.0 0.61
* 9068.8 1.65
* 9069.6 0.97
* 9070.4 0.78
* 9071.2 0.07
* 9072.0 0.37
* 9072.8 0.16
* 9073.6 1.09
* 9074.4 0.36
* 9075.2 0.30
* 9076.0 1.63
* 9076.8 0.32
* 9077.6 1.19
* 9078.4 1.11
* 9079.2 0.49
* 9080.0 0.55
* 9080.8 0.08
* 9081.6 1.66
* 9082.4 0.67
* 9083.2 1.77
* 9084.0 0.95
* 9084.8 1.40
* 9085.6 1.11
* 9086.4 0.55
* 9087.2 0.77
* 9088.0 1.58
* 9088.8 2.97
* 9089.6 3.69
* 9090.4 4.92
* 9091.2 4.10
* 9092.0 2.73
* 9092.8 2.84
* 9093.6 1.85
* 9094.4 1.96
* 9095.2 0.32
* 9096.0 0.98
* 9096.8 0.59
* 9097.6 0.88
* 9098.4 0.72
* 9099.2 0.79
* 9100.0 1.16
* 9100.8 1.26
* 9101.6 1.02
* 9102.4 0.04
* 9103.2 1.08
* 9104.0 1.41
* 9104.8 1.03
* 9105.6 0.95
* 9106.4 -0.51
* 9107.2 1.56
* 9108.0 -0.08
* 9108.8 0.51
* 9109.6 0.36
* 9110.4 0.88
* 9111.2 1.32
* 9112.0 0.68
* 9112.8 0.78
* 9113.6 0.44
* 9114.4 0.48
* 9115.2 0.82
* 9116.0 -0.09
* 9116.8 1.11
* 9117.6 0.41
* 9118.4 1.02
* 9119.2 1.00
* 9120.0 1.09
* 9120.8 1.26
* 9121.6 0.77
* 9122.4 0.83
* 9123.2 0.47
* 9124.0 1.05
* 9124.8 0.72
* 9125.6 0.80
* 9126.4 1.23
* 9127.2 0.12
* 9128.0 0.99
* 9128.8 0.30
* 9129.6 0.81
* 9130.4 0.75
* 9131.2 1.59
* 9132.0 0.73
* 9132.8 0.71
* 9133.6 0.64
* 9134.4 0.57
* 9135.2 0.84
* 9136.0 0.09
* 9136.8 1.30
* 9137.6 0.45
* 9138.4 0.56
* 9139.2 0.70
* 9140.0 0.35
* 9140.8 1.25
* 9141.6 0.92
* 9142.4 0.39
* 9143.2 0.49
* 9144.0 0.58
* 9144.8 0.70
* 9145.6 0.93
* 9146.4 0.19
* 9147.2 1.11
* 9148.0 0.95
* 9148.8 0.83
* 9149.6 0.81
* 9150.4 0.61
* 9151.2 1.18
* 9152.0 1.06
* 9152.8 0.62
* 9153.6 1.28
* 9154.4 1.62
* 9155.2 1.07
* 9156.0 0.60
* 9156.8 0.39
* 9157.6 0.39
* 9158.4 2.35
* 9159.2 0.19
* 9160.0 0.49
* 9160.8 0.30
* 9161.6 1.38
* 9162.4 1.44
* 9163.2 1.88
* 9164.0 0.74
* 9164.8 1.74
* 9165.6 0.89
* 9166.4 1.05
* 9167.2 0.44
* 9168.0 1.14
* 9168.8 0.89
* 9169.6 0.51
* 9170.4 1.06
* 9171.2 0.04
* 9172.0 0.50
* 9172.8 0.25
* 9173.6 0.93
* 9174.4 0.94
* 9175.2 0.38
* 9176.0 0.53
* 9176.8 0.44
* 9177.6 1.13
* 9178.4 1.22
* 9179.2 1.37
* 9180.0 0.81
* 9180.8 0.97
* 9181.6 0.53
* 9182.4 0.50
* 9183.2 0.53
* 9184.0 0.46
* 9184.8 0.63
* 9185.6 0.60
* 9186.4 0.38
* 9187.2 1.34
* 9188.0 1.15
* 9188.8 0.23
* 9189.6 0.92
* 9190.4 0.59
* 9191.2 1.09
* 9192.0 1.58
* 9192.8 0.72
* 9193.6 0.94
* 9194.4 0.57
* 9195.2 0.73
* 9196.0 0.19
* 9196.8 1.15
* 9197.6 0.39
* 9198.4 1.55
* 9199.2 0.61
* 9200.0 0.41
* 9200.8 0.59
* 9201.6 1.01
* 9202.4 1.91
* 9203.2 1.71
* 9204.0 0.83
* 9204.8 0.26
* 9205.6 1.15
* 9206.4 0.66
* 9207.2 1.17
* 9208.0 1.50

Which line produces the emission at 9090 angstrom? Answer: [N II] 6583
